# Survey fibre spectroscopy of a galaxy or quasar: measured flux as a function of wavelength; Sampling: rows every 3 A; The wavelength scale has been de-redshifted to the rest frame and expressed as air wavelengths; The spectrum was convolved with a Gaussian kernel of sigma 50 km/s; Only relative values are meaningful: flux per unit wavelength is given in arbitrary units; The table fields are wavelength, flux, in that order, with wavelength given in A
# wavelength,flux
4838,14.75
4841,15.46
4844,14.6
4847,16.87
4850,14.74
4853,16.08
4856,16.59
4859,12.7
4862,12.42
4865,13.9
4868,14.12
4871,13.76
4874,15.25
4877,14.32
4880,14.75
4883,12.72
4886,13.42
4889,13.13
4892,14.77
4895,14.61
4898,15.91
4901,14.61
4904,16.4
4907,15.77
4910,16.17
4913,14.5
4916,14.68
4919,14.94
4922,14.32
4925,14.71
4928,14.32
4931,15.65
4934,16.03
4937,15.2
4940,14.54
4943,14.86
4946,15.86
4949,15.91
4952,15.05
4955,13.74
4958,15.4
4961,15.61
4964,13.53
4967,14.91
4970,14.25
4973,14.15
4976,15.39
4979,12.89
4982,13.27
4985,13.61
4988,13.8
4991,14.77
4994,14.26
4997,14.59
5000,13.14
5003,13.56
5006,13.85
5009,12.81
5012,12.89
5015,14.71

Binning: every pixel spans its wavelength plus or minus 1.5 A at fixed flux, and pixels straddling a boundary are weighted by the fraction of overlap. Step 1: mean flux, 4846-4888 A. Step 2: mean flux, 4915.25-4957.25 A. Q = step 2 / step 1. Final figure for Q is 1.04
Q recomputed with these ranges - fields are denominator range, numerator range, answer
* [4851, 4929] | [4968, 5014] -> 0.95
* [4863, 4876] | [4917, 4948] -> 1.06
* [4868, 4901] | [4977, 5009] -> 0.96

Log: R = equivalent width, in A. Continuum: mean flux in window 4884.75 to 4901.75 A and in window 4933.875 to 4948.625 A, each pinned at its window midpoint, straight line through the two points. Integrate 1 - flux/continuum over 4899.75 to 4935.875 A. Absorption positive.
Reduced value -0.8 A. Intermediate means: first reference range 14.4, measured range 15.2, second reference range 15.3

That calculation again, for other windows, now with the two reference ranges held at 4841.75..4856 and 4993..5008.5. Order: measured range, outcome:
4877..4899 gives 1.5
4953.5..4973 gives -0.4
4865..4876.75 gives 0.8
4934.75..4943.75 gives -0.3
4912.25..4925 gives 0.2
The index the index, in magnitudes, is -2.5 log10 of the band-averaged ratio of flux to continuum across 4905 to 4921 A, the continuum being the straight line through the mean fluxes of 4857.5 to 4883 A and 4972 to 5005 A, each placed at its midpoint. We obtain -0.10 mag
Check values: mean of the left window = 13.8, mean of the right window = 13.9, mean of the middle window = 15.2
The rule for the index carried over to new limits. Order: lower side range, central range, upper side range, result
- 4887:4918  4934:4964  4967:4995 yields -0.05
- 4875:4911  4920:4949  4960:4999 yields -0.05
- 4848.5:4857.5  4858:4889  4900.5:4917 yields 0.14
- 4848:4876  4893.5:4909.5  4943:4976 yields -0.06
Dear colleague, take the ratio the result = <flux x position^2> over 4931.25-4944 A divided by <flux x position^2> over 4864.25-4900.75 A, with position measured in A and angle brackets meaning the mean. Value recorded 1.1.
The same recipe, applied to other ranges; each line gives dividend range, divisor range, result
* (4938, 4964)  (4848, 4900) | 1.08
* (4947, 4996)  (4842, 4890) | 1.05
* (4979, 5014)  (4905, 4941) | 0.93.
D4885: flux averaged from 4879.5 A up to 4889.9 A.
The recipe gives 13.4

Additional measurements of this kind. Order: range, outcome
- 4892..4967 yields 15.1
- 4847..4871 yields 14.5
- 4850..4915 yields 14.6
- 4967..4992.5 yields 14.1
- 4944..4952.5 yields 15.6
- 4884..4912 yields 14.9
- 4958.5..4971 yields 14.7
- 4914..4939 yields 15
